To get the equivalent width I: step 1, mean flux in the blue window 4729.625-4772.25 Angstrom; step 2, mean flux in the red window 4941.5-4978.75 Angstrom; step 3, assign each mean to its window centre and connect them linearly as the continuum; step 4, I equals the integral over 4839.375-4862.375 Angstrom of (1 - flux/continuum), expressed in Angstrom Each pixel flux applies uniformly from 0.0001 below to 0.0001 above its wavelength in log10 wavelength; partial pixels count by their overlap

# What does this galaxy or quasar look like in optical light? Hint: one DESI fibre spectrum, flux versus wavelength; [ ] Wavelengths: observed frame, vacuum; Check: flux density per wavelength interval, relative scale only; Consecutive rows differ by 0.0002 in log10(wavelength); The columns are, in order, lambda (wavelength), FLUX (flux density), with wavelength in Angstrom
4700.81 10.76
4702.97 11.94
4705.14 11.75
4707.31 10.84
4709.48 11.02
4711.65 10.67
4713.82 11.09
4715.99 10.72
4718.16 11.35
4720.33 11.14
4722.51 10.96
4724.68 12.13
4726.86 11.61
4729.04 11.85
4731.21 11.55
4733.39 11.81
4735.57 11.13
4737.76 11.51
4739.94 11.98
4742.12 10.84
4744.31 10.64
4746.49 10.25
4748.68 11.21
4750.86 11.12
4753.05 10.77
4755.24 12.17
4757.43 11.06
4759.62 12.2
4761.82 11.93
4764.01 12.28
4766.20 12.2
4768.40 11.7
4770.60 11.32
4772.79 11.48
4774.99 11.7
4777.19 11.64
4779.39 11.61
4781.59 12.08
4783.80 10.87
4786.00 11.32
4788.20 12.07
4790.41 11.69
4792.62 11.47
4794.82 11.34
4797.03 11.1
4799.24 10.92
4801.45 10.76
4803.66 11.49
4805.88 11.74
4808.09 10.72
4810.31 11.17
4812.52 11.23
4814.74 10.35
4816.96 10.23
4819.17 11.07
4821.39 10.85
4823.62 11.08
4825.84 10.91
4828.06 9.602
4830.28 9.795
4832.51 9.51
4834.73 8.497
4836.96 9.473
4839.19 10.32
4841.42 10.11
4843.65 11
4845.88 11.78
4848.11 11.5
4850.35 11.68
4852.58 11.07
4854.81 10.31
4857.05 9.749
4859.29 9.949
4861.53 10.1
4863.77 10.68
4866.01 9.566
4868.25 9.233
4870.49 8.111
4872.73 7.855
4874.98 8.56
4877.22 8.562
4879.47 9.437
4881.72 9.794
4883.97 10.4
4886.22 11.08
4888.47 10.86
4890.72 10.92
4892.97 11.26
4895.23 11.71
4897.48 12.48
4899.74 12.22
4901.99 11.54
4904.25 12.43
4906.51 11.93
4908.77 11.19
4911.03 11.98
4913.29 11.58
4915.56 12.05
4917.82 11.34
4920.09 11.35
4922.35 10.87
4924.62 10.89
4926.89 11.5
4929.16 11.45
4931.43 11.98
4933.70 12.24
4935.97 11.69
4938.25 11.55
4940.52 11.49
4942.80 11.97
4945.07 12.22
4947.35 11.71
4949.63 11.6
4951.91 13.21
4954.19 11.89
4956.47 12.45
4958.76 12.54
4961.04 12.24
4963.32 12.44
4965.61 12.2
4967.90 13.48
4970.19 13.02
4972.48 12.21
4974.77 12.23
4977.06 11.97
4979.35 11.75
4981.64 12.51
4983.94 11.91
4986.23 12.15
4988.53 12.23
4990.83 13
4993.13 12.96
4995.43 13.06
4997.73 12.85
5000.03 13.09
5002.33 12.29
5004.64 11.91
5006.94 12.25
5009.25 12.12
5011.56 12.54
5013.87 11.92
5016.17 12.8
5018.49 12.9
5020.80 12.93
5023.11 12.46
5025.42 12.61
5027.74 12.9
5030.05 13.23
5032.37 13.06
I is 2.2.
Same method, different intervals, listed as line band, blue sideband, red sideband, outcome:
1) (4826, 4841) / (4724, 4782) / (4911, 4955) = 2.5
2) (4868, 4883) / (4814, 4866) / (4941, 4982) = 3.0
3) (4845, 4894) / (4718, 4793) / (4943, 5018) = 7.6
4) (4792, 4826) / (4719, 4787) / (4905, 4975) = 1.8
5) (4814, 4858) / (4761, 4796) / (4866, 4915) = 2.7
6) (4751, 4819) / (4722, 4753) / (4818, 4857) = -3.0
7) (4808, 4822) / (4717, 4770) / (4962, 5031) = 1.1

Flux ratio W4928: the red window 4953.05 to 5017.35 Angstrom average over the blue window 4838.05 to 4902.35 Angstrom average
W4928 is 1.2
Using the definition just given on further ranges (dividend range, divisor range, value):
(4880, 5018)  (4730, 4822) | 1.05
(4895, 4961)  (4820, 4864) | 1.14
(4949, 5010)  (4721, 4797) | 1.08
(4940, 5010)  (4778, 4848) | 1.14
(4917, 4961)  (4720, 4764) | 1.03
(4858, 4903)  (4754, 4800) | 0.88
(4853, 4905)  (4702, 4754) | 0.92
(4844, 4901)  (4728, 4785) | 0.90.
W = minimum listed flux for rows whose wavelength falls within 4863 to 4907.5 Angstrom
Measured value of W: 7.855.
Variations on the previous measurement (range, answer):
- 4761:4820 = 10.23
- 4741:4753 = 10.25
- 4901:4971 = 10.87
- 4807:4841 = 8.497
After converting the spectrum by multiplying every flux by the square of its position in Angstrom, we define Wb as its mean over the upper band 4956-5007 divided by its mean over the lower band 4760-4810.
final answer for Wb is 1.17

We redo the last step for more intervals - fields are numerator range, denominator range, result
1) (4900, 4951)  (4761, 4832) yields 1.10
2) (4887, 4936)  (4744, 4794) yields 1.07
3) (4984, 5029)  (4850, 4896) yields 1.33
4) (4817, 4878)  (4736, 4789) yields 0.91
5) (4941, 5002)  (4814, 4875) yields 1.29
